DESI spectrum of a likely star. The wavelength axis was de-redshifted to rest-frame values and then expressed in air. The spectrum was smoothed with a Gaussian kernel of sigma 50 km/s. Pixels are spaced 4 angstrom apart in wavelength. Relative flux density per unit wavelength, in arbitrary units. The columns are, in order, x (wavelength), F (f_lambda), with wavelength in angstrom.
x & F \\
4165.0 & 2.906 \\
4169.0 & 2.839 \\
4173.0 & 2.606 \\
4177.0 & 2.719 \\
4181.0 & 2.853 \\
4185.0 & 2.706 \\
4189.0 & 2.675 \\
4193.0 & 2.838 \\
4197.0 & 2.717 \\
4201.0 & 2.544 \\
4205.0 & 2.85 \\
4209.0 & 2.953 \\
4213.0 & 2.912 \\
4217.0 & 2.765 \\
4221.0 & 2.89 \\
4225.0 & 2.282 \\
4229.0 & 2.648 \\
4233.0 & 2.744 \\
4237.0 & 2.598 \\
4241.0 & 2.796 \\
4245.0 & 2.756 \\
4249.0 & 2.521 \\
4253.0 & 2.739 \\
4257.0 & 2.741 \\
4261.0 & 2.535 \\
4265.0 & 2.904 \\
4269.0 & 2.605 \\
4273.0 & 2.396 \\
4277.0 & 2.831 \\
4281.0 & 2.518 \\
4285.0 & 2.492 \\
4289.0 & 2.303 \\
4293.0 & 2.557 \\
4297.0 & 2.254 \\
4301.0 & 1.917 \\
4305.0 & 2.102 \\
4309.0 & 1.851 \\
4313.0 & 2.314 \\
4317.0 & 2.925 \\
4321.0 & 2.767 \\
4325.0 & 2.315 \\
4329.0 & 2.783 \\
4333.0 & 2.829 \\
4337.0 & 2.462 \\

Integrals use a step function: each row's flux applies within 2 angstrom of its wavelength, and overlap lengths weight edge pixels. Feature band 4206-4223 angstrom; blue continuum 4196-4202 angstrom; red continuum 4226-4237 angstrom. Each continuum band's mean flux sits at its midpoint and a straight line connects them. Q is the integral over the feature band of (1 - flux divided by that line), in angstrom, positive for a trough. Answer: -1.6 angstrom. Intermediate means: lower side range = 2.63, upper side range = 2.64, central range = 2.88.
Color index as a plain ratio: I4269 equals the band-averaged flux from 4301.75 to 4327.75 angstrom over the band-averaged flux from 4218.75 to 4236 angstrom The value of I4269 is 0.90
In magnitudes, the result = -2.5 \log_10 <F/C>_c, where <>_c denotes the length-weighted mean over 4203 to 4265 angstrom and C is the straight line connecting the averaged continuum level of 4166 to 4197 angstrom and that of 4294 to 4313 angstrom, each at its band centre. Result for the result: -0.11 mag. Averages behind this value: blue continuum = 2.75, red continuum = 2.09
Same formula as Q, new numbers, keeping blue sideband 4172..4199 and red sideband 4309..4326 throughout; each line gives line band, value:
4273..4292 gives 0.4 angstrom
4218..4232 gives 0.2 angstrom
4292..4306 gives 1.9 angstrom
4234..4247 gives -0.4 angstrom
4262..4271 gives -0.5 angstrom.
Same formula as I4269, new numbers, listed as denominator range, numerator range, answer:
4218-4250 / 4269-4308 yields 0.89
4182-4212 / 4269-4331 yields 0.88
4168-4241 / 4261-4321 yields 0.89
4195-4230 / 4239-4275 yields 0.98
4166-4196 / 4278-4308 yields 0.84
